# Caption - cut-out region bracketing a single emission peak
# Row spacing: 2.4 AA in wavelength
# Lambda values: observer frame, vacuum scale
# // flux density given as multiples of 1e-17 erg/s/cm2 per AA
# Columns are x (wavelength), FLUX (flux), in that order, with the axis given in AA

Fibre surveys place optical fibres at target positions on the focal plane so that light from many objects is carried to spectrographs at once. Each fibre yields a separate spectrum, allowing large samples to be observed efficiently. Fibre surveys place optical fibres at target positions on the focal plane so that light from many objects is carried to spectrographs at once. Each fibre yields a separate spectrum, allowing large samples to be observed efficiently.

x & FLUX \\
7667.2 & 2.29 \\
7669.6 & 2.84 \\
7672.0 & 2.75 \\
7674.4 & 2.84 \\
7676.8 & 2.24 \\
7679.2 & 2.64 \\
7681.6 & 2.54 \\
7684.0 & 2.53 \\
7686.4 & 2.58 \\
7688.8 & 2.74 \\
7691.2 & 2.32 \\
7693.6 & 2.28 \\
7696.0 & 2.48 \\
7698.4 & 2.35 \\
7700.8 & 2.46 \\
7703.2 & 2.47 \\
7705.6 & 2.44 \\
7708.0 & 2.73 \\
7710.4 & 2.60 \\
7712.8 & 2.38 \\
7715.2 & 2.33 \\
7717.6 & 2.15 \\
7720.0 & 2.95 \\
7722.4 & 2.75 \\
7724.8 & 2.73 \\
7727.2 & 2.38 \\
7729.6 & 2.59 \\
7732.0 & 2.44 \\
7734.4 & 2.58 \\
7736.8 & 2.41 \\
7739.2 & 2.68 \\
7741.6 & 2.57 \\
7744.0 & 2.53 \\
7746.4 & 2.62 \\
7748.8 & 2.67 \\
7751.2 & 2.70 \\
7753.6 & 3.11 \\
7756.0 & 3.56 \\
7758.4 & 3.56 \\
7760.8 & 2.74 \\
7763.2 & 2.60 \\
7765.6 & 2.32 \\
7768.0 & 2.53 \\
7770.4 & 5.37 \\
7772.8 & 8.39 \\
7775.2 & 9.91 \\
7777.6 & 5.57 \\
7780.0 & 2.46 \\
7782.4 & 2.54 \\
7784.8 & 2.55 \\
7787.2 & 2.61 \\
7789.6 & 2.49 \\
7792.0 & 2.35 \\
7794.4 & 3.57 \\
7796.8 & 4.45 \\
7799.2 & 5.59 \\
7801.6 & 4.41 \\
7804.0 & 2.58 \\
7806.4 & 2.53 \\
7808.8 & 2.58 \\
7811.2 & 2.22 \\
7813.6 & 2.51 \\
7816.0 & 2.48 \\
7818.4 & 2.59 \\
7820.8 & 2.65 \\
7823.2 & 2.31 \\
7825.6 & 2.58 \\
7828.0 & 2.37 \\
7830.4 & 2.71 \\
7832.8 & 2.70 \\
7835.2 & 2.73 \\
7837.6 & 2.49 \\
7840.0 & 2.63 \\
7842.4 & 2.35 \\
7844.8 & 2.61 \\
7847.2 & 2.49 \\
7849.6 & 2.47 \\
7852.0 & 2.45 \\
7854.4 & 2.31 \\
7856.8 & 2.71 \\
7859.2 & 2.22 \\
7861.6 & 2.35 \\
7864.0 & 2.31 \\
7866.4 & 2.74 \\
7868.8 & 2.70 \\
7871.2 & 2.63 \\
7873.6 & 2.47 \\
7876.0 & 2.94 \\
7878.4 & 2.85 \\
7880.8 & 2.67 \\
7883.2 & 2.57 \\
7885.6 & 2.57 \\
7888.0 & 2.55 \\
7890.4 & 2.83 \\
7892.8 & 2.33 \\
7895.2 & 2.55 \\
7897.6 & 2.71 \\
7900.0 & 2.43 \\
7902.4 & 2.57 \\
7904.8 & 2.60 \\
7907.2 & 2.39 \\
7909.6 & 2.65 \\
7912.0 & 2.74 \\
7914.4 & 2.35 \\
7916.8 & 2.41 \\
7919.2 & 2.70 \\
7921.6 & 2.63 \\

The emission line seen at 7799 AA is [N II]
